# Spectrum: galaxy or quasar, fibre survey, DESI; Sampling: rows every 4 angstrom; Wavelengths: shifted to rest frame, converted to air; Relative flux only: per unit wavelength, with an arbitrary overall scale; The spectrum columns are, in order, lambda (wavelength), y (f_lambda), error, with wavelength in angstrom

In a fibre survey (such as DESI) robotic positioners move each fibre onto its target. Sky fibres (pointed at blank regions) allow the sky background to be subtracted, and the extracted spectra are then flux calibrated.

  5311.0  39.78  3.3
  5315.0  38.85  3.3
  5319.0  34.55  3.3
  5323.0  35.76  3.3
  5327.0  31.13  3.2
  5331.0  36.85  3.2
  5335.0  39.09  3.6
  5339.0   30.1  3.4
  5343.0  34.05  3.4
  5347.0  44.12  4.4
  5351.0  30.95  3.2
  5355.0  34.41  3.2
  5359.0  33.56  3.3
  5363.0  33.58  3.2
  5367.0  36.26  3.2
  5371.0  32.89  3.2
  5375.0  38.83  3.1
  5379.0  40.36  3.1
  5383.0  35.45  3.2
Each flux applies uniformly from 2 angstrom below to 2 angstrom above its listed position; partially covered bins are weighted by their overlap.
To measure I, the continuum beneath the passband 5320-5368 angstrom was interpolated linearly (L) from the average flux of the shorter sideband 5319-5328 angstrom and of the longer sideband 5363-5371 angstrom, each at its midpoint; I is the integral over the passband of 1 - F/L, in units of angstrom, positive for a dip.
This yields -0.88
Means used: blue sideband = 33.9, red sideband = 34.7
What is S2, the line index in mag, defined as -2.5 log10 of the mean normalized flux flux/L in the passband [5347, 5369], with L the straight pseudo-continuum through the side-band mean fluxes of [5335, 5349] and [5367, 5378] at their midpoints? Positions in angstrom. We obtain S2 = 0.05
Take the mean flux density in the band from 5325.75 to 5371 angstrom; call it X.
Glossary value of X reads 34.9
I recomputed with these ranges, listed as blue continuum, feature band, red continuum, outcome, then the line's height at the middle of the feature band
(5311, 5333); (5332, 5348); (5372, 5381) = 0.2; 36.8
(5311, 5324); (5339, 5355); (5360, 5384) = 0.5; 36.5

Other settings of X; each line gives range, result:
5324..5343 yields 34.3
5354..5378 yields 35.2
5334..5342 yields 34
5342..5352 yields 37.1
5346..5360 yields 35.3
